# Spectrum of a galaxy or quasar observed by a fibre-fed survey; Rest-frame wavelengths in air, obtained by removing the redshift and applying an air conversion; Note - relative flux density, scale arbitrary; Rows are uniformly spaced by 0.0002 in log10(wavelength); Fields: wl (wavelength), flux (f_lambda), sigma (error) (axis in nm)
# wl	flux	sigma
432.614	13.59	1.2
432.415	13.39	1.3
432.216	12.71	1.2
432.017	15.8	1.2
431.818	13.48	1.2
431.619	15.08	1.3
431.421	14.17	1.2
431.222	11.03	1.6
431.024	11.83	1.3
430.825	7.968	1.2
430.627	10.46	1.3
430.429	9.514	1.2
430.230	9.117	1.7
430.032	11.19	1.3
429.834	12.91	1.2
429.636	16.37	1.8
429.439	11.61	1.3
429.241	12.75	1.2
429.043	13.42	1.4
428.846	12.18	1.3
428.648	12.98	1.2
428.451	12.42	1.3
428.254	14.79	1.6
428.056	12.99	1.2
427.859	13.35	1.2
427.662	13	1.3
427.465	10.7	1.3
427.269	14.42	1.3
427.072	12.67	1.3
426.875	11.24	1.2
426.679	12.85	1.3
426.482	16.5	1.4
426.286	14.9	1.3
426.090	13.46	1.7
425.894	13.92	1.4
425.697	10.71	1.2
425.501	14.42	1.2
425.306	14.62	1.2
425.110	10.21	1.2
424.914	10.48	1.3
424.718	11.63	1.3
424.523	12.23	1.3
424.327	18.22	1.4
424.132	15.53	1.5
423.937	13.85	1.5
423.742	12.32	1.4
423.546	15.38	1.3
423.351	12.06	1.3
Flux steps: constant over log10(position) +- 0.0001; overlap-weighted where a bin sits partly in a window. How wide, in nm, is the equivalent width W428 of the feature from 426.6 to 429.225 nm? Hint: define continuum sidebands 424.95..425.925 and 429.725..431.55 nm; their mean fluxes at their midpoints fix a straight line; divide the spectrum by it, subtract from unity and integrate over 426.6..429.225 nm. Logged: -0.231 nm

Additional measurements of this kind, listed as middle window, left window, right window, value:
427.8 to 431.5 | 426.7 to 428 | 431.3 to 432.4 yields 0.33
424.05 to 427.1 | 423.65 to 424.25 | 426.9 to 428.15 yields 0.03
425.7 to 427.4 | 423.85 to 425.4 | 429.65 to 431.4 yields -0.13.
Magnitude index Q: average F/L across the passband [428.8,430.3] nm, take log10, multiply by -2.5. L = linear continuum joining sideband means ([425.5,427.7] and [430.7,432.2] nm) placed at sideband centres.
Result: 0.03 mag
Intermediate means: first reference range 13.2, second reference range 12.7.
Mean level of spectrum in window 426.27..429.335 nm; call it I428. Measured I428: 13.2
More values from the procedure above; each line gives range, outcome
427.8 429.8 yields 13.3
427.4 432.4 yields 12.5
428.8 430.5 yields 12.2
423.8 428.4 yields 13.3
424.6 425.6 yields 12.3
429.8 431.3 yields 10.4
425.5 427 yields 13.4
